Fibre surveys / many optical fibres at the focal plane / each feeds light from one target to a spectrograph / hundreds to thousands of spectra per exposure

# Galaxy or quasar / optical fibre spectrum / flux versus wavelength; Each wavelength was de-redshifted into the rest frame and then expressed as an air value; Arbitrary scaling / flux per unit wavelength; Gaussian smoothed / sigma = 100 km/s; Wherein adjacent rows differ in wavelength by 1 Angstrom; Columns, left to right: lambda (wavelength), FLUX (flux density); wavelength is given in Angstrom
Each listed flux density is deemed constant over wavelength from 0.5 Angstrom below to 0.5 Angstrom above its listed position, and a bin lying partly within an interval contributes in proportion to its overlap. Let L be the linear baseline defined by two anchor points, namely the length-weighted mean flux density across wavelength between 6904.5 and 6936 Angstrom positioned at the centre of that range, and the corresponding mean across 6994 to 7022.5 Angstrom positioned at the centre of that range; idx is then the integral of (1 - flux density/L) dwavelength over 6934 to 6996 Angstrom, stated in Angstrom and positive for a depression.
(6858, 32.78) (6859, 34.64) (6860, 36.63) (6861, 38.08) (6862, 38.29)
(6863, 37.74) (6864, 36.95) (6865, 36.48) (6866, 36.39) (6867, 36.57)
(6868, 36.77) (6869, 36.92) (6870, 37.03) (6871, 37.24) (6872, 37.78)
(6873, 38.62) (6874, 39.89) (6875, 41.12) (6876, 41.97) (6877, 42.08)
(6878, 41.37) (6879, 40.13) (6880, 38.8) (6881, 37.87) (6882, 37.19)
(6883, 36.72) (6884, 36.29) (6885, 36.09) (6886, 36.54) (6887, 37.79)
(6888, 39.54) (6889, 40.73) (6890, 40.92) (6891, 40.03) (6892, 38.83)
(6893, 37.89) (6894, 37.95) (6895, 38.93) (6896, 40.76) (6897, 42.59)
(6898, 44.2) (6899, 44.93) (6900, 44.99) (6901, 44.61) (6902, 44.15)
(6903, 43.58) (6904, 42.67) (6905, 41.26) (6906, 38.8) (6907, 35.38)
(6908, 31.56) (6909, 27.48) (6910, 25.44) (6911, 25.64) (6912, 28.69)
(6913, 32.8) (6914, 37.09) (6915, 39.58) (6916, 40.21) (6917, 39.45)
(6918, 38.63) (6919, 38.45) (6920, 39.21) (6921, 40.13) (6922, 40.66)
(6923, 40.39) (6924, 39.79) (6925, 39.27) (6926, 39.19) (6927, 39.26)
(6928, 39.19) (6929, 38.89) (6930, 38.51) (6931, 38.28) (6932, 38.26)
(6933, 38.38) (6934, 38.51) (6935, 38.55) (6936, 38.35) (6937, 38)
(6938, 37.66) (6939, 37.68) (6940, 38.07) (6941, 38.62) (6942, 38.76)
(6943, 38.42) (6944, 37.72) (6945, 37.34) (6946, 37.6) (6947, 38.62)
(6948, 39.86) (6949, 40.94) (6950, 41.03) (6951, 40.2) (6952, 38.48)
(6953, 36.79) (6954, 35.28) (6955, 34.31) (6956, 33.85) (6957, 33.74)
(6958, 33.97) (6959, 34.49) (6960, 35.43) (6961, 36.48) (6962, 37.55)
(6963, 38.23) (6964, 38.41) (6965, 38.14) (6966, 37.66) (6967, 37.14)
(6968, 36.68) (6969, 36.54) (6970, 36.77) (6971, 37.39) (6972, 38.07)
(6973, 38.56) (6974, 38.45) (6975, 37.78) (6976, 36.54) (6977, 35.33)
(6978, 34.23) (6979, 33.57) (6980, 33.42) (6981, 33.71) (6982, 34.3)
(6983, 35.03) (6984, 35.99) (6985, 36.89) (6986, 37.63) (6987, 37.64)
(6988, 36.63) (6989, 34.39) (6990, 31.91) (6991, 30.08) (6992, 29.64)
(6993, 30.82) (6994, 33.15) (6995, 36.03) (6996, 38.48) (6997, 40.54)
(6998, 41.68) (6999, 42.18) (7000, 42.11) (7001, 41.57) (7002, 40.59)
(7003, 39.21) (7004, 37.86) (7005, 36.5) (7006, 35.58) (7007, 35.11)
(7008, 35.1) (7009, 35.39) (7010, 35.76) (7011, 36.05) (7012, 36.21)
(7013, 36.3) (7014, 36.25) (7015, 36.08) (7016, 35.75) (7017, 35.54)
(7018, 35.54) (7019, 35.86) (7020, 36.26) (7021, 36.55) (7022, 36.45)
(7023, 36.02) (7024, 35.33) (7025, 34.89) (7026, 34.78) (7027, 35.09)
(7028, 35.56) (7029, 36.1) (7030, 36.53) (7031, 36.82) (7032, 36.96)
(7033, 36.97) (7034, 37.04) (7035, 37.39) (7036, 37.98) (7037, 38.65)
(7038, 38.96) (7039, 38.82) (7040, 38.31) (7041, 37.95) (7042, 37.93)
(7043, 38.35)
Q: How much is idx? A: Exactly 1.1 Angstrom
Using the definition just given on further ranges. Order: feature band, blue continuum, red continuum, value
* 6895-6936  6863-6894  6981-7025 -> -0.78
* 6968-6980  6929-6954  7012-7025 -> 0.29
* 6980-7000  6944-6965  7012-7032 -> 0.43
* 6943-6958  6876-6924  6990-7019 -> 0.04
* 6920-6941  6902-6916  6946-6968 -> -1.63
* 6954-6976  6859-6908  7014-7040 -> 0.62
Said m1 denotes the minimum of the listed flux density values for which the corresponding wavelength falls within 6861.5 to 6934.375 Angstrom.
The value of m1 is 25.44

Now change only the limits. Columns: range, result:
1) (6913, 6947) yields 32.8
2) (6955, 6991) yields 30.08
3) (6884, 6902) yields 36.09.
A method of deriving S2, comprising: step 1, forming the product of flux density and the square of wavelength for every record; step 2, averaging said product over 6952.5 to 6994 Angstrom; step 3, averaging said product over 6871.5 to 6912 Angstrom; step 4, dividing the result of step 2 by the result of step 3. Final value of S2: 0.94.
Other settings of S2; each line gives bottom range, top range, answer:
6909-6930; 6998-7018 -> 1.04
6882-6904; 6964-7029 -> 0.93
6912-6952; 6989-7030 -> 0.96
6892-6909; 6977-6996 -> 0.87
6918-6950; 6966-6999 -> 0.94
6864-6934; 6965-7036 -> 0.97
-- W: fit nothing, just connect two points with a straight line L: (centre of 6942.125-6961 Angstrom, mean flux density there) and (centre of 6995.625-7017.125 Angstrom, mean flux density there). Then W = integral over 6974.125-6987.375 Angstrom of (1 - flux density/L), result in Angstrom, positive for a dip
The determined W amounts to 0.7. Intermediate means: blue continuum 37.1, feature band 35.6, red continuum 37.8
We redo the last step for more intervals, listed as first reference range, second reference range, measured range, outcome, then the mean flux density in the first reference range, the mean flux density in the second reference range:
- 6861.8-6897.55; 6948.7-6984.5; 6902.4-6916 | 1.1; 38.6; 36.5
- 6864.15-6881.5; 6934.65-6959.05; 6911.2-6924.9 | 0.0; 38.6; 37.6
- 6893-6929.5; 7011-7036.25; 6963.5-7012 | 0.5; 38.5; 36.1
